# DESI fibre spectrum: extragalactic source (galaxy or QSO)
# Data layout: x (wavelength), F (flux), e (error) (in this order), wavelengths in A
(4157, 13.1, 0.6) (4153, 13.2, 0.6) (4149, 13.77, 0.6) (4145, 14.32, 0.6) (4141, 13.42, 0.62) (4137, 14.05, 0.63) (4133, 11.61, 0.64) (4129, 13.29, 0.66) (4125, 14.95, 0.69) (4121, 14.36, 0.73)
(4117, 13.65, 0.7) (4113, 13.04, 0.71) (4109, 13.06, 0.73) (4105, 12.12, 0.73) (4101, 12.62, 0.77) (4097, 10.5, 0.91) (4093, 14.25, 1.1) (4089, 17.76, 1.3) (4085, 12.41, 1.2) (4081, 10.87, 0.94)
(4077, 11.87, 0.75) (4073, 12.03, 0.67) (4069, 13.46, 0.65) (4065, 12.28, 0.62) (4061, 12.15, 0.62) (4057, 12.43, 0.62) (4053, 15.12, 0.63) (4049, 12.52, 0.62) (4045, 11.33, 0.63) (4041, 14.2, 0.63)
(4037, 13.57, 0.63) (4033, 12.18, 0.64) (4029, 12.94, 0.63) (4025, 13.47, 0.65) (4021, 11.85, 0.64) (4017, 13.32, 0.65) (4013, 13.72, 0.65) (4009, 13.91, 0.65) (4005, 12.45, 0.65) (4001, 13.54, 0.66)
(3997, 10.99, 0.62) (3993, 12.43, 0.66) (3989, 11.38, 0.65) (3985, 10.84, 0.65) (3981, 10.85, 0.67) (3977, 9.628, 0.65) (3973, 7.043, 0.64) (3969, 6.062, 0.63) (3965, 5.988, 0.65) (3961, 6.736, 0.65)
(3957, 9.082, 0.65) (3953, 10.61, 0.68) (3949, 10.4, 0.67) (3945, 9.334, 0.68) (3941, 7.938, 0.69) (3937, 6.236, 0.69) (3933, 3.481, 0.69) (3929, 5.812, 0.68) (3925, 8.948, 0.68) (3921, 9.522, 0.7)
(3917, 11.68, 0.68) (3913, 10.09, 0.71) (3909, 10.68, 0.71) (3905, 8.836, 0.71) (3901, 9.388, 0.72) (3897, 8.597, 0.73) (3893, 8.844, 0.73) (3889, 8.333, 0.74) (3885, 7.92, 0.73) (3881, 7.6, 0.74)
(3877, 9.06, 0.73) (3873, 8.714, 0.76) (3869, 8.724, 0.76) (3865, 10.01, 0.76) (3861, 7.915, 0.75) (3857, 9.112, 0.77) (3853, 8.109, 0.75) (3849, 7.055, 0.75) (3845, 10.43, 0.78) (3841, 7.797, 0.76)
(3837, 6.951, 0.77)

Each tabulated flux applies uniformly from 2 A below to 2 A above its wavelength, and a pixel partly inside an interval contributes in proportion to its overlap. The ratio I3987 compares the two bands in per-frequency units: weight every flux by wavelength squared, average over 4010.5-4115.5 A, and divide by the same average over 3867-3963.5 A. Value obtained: 1.62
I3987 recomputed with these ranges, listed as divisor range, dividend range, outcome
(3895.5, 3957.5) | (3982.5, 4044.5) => 1.51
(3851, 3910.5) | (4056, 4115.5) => 1.61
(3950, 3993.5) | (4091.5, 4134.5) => 1.54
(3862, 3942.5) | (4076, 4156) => 1.74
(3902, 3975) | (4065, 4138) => 1.72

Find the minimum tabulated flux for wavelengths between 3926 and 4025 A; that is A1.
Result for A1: 3.481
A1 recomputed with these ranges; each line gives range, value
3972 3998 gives 7.043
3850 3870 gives 7.915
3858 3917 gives 7.6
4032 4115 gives 10.5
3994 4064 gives 10.99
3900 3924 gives 8.836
